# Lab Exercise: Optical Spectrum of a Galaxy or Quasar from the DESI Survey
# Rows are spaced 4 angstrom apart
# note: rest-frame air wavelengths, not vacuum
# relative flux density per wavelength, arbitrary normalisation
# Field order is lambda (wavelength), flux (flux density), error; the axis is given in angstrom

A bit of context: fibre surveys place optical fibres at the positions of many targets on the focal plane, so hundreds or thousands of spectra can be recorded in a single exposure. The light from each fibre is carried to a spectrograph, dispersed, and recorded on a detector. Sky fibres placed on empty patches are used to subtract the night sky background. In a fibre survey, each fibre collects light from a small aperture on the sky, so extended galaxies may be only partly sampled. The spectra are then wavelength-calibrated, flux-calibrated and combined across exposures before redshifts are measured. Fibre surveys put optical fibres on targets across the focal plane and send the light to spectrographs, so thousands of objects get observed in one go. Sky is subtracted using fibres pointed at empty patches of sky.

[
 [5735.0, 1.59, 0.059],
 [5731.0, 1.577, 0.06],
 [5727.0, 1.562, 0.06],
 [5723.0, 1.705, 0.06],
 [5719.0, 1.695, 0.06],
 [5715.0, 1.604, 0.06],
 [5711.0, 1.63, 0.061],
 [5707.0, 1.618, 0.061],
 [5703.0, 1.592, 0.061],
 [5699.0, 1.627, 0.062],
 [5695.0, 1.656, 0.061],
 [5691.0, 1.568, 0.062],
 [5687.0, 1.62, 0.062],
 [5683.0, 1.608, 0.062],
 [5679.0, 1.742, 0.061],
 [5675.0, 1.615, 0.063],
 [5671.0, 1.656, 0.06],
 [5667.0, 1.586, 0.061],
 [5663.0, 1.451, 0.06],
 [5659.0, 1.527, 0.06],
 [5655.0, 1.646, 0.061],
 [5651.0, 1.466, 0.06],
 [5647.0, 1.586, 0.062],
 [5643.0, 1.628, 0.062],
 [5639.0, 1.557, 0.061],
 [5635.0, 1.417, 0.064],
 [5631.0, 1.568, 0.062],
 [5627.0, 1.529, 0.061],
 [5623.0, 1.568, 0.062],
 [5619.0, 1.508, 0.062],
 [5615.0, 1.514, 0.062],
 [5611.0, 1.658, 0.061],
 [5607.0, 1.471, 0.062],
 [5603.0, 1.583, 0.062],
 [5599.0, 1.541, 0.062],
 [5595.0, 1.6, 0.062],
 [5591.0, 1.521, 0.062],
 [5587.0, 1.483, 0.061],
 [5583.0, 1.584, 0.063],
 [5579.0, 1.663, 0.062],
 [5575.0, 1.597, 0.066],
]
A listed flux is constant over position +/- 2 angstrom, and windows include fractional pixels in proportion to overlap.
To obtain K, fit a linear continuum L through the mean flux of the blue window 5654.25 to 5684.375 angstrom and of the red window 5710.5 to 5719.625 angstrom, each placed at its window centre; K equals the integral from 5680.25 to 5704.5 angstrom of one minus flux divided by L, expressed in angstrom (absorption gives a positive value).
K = 0.05 angstrom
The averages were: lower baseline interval 1.6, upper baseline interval 1.64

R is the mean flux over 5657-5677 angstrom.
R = 1.57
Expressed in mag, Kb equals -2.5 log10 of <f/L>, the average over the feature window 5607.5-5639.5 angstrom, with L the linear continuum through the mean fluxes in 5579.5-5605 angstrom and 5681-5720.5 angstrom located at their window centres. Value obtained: 0.03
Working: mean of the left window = 1.56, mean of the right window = 1.62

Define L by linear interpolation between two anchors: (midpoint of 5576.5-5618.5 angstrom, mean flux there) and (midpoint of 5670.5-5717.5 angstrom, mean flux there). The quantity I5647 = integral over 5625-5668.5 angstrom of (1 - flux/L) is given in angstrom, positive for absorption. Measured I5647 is 1.5 angstrom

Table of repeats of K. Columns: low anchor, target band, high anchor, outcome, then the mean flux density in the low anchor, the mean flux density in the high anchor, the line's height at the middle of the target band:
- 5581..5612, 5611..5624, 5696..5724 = 0.17 angstrom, 1.55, 1.64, 1.57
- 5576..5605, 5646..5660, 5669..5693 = 0.50 angstrom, 1.57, 1.63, 1.61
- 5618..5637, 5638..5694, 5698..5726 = -0.69 angstrom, 1.52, 1.64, 1.57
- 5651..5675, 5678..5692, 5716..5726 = -0.20 angstrom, 1.57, 1.68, 1.61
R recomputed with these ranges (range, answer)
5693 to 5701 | 1.64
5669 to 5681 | 1.67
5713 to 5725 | 1.67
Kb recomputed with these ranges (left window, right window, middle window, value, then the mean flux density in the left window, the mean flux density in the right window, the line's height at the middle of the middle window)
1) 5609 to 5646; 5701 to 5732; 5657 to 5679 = 0.00 mag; 1.55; 1.62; 1.58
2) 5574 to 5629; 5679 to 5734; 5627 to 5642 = 0.04 mag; 1.56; 1.62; 1.58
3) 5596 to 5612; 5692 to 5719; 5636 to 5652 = 0.02 mag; 1.56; 1.62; 1.59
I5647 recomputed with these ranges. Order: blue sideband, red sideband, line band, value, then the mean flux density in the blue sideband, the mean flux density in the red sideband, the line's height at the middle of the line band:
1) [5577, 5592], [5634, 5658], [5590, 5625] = 0.2 angstrom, 1.57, 1.55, 1.56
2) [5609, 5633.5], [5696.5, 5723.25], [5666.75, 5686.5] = -0.5 angstrom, 1.55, 1.63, 1.6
